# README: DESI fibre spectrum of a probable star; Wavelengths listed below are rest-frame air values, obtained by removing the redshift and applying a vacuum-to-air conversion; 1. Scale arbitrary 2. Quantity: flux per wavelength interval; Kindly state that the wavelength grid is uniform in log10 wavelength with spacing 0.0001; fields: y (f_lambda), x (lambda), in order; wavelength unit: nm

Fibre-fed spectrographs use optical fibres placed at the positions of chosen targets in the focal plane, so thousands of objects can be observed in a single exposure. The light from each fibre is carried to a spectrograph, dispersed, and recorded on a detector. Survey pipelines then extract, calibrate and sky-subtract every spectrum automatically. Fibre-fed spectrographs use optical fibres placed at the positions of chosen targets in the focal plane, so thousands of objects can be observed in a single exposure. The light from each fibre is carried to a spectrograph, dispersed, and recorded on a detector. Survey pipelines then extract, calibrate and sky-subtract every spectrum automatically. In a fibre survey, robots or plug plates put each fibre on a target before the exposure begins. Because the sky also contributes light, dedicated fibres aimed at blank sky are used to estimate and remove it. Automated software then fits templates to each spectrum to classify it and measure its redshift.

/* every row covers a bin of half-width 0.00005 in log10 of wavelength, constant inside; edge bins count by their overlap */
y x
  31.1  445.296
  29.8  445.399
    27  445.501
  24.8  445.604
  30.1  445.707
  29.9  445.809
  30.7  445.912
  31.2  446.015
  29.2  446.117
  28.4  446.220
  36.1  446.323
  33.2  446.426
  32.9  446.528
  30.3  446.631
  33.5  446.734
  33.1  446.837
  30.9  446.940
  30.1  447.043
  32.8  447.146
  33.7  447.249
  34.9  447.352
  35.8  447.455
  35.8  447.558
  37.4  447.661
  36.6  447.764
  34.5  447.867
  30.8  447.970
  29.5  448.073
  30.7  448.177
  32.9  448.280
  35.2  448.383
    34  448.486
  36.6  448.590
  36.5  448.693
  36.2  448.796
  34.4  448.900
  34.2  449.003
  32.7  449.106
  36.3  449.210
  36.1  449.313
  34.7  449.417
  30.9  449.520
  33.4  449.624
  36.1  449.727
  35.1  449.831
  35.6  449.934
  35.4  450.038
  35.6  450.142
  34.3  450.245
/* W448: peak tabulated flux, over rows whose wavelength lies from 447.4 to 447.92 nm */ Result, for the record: 37.4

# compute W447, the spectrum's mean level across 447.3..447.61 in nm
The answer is 35.5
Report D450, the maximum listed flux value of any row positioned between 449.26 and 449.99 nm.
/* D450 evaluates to 36.1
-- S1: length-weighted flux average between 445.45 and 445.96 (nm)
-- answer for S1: 28.5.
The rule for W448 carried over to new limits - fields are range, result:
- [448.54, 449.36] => 36.6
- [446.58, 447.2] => 33.5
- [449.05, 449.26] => 36.3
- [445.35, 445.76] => 30.1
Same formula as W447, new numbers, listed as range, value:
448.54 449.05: 35.6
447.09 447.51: 34.3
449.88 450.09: 35.5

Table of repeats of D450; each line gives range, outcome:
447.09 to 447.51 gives 35.8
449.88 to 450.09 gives 35.6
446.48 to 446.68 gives 32.9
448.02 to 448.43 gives 35.2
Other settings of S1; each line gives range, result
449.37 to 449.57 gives 32.9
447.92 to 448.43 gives 31.8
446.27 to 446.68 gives 33.1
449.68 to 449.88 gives 35.5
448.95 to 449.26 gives 34.4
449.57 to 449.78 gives 34.7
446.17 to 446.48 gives 32.6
